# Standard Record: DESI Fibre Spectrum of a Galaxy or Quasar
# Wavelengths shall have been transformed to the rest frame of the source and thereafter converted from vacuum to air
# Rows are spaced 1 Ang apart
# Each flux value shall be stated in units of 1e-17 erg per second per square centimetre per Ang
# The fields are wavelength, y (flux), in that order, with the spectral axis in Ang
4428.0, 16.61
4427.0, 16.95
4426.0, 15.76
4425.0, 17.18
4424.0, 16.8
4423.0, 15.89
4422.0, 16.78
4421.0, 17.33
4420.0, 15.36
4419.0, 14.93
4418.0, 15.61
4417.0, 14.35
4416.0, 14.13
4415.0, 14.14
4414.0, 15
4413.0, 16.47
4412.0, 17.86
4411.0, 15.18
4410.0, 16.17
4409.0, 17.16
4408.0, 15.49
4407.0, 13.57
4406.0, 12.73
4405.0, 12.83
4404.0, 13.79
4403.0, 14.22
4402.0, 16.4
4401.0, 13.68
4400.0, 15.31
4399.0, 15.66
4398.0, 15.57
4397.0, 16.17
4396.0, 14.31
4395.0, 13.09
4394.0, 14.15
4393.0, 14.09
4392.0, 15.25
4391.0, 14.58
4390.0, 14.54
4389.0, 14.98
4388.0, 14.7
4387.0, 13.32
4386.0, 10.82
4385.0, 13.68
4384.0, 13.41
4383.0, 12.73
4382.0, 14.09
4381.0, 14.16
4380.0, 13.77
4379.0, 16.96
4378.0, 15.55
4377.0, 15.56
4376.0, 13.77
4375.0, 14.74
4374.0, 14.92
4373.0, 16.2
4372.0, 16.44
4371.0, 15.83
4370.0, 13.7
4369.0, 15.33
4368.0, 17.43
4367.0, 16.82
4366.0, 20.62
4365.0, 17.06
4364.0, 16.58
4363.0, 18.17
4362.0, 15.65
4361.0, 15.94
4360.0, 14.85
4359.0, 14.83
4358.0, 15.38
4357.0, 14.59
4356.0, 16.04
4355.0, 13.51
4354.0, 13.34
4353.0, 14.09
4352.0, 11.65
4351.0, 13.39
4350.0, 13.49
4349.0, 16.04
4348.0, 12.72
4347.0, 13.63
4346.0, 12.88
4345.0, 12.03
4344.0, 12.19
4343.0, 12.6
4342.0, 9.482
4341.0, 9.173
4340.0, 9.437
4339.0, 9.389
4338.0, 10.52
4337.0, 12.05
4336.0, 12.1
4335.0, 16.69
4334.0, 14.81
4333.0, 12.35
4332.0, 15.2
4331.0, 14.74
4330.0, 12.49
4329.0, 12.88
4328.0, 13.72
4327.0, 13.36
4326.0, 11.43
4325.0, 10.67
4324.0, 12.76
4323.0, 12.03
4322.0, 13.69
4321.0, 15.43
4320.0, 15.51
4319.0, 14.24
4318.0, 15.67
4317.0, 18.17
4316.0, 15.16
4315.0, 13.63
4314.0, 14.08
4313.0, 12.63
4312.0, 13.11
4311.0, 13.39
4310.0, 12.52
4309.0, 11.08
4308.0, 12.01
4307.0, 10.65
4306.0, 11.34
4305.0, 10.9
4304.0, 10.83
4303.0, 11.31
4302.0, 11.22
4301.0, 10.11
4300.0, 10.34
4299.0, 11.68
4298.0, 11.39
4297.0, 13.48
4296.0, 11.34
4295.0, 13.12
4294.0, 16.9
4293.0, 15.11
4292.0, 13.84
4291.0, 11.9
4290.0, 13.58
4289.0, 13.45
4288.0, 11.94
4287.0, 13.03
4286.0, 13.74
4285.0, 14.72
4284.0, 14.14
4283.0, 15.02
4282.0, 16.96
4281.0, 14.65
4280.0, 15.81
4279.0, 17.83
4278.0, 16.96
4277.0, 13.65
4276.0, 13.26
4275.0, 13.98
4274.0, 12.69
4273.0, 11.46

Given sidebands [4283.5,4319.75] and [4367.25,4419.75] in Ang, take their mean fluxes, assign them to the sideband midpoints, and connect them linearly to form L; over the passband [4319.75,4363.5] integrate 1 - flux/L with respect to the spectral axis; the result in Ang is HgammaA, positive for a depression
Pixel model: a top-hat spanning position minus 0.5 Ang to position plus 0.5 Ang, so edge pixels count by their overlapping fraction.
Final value 1.4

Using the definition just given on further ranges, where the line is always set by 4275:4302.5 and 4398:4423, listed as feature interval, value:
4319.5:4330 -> 0.75 Ang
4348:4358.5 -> 0.29 Ang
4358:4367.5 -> -1.33 Ang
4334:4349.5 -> 2.37 Ang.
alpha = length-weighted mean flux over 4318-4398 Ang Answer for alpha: 14.1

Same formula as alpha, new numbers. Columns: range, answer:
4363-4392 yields 15.1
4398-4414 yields 15.1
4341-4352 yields 12.6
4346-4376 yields 15.2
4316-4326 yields 14.1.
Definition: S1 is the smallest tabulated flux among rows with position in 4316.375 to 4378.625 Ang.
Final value 9.173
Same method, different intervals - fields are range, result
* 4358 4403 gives 10.82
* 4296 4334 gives 10.11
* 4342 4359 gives 9.482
